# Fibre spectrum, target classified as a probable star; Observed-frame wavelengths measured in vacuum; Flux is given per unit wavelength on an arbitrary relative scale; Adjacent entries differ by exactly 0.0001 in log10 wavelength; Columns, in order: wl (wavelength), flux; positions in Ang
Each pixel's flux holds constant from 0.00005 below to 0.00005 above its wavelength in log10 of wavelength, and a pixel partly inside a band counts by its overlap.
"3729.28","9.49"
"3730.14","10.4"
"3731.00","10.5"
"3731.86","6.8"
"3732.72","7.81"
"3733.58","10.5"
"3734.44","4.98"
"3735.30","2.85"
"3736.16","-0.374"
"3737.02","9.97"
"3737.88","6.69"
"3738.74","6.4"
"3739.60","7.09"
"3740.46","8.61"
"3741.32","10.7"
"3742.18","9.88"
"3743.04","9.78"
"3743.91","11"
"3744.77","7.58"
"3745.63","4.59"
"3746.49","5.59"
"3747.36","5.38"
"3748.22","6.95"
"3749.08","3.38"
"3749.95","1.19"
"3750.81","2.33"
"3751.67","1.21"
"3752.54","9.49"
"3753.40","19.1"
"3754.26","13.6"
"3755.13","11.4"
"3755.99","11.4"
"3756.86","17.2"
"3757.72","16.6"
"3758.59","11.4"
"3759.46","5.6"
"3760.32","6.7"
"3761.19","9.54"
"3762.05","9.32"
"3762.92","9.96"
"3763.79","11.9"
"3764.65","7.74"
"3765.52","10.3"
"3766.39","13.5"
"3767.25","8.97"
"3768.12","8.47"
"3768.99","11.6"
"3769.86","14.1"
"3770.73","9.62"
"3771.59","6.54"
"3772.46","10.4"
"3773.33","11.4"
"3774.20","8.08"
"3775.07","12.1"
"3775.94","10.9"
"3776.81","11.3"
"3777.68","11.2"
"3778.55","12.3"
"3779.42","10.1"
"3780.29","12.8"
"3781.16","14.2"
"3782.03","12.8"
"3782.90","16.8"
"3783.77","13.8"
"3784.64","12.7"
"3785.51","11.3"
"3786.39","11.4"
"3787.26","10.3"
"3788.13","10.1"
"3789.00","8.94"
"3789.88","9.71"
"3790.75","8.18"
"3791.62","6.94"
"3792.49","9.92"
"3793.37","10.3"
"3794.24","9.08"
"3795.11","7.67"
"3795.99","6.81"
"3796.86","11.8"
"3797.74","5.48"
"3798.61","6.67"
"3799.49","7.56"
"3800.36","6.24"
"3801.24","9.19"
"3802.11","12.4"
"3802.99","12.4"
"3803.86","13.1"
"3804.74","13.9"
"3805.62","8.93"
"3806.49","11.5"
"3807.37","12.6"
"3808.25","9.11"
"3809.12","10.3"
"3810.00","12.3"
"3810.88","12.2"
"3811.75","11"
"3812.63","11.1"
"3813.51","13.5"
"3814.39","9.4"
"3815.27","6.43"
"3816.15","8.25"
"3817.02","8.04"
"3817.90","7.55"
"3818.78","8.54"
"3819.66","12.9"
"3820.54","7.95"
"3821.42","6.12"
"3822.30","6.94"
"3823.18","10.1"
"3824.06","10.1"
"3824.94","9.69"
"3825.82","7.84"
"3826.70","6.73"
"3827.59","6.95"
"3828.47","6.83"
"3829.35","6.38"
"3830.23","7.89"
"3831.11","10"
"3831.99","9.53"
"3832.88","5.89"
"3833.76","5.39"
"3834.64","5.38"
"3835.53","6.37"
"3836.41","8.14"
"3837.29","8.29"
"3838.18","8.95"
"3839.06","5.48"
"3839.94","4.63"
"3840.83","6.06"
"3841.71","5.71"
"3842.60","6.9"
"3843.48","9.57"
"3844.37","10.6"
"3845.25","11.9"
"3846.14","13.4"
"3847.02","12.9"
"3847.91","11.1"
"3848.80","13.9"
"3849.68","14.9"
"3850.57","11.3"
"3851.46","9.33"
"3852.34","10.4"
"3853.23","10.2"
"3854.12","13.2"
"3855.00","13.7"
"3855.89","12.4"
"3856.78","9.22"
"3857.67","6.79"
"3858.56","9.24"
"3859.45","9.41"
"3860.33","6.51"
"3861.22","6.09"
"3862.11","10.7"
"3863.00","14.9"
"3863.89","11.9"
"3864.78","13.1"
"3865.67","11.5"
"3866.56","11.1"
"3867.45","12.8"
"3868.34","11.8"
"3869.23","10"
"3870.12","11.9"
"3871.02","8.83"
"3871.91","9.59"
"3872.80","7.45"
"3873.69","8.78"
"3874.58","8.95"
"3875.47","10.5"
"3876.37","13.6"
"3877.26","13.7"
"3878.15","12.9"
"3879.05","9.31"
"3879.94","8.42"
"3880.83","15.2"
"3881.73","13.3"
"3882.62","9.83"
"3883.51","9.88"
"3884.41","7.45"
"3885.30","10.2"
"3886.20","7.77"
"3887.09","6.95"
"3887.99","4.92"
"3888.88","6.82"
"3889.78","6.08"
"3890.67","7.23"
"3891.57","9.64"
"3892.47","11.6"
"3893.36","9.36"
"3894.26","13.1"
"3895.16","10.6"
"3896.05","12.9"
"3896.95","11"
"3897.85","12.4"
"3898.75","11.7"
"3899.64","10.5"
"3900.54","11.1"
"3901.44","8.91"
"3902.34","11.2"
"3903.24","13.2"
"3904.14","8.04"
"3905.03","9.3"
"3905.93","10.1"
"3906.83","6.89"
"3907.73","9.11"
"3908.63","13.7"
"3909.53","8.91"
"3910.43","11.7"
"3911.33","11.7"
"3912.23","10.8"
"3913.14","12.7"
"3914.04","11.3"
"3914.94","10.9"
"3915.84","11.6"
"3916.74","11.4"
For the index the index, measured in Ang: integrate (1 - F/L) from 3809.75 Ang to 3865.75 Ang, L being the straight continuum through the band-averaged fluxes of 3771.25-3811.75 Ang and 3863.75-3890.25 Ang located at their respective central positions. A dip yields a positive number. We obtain 5.2 Ang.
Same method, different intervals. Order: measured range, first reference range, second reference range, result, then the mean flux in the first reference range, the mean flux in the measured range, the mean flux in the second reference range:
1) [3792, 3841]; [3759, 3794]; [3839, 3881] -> 7.8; 10.5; 8.83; 10.5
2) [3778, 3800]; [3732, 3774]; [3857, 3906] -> -2.8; 8.74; 10.3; 10.2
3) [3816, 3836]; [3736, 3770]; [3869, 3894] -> 3.1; 8.93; 7.88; 9.67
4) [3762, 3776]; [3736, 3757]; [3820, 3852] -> -3.7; 7.99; 10.3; 8.61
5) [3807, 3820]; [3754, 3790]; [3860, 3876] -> 0.8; 11.1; 10.2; 10.4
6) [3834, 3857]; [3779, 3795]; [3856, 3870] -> 1.8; 11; 9.74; 10.4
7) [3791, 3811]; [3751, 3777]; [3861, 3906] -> 1.4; 10.6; 9.79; 10.4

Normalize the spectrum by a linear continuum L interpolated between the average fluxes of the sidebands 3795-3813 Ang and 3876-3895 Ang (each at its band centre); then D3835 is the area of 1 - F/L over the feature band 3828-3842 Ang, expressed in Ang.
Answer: 4.32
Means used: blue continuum 10.1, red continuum 9.86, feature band 6.95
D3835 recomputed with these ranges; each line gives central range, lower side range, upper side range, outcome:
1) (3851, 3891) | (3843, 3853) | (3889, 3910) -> 3.50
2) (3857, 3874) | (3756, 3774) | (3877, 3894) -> -0.81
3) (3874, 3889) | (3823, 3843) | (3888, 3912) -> -1.10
